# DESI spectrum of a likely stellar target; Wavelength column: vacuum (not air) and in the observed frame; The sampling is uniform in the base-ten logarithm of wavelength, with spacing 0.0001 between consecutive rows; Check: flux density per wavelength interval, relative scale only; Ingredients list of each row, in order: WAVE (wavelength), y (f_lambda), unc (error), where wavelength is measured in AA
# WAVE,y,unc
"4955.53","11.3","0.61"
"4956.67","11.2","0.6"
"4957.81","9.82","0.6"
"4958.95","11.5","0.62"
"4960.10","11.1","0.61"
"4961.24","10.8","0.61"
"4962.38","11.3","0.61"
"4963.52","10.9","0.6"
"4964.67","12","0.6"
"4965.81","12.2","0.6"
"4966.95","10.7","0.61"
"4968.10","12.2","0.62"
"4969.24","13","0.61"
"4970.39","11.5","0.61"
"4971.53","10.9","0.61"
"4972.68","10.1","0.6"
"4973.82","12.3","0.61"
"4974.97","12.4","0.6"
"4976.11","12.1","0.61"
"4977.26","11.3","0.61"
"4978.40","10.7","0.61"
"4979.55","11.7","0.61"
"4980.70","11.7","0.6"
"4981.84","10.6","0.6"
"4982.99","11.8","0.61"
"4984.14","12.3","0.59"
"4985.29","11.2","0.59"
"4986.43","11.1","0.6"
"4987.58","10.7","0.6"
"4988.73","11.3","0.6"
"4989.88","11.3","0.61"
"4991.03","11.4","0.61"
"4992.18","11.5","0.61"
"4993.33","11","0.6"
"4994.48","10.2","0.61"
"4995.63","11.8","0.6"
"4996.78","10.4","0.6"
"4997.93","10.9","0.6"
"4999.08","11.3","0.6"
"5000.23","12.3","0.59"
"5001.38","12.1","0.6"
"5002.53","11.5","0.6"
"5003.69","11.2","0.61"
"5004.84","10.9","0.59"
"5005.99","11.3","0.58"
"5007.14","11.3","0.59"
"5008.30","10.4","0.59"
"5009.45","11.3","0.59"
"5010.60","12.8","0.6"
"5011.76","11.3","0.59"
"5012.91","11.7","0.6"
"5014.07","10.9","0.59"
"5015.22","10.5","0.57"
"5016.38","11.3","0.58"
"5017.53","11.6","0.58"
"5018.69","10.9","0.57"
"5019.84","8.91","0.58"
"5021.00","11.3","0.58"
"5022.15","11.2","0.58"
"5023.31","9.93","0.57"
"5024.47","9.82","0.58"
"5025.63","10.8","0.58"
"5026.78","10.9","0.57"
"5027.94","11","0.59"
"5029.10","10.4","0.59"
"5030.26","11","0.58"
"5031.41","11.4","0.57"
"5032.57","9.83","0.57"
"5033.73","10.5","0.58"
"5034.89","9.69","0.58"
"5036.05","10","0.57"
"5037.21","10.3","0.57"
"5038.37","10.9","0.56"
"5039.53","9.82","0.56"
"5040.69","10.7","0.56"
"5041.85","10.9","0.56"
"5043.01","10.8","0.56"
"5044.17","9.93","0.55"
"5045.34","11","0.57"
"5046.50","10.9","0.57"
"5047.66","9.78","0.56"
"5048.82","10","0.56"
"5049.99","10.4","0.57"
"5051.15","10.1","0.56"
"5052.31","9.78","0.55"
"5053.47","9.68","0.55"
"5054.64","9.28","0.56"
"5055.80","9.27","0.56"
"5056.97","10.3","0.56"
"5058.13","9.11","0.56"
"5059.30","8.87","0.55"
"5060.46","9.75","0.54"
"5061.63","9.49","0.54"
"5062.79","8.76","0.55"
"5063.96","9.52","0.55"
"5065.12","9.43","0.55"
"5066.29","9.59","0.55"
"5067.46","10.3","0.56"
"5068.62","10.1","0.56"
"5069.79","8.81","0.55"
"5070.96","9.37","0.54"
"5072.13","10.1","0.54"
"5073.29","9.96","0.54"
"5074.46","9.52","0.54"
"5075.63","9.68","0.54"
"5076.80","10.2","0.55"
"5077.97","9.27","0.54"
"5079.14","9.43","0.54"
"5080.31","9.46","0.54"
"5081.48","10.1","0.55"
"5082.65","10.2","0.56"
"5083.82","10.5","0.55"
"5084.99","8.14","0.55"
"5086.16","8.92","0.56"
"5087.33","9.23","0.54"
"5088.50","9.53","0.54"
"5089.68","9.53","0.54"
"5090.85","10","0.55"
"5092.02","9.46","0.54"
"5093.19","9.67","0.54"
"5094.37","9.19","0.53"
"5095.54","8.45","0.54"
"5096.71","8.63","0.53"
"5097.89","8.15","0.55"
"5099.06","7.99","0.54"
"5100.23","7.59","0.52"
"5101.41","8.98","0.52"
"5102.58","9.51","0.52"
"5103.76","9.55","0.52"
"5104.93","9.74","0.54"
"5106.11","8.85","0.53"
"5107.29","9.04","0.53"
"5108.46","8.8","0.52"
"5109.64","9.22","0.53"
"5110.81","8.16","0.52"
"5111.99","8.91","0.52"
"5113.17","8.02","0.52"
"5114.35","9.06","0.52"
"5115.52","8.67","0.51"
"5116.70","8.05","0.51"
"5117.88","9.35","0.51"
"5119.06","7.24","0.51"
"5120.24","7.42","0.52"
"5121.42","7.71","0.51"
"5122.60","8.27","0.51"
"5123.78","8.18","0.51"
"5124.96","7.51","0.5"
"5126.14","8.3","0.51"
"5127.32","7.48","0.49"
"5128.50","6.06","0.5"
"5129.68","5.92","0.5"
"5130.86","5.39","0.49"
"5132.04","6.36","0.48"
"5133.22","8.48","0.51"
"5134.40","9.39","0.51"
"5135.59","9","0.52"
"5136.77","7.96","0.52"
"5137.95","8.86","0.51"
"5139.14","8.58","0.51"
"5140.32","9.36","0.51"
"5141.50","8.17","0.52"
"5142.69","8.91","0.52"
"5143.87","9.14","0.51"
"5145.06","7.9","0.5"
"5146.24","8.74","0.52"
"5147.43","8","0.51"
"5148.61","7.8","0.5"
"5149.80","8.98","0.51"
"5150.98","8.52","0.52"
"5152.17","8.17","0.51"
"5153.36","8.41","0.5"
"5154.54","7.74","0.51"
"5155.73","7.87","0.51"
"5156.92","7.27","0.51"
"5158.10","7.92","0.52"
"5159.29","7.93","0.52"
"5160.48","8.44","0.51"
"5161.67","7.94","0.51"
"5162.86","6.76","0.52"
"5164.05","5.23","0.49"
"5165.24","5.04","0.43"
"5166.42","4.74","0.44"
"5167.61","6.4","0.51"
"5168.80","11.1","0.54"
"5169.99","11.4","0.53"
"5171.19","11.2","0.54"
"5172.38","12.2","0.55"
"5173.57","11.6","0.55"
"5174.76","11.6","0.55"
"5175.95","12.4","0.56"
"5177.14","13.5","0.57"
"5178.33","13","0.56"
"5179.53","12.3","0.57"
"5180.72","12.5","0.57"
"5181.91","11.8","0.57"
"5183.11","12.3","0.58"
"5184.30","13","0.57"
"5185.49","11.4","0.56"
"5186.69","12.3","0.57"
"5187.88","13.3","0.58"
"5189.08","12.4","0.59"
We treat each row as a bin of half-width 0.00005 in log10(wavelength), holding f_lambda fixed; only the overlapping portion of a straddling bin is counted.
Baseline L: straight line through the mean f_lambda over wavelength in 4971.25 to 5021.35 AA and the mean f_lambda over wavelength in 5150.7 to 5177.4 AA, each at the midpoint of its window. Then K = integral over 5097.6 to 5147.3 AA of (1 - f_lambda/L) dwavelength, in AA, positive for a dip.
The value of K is 5.92 AA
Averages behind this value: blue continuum 11.3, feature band 8.28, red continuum 8.79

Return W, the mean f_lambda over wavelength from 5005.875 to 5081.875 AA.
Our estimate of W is 10.2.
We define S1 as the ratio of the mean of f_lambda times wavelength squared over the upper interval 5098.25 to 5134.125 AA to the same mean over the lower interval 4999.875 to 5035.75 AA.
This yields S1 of 0.77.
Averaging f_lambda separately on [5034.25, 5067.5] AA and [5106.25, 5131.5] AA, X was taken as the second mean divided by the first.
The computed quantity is 0.8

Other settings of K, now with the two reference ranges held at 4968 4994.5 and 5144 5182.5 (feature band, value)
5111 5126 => 2.39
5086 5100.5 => 1.57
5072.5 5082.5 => 0.51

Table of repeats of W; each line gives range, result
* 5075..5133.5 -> 8.63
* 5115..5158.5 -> 8.03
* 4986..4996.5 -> 11.1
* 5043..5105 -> 9.52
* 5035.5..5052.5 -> 10.4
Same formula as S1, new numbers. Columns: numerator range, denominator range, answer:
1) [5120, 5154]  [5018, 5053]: 0.80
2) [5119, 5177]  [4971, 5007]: 0.78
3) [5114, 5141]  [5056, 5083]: 0.84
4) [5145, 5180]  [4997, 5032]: 0.86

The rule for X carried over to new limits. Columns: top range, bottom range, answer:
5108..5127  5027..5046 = 0.79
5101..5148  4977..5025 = 0.74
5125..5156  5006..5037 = 0.75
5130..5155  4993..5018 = 0.73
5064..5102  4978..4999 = 0.84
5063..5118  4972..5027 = 0.82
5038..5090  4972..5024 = 0.87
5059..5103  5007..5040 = 0.87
